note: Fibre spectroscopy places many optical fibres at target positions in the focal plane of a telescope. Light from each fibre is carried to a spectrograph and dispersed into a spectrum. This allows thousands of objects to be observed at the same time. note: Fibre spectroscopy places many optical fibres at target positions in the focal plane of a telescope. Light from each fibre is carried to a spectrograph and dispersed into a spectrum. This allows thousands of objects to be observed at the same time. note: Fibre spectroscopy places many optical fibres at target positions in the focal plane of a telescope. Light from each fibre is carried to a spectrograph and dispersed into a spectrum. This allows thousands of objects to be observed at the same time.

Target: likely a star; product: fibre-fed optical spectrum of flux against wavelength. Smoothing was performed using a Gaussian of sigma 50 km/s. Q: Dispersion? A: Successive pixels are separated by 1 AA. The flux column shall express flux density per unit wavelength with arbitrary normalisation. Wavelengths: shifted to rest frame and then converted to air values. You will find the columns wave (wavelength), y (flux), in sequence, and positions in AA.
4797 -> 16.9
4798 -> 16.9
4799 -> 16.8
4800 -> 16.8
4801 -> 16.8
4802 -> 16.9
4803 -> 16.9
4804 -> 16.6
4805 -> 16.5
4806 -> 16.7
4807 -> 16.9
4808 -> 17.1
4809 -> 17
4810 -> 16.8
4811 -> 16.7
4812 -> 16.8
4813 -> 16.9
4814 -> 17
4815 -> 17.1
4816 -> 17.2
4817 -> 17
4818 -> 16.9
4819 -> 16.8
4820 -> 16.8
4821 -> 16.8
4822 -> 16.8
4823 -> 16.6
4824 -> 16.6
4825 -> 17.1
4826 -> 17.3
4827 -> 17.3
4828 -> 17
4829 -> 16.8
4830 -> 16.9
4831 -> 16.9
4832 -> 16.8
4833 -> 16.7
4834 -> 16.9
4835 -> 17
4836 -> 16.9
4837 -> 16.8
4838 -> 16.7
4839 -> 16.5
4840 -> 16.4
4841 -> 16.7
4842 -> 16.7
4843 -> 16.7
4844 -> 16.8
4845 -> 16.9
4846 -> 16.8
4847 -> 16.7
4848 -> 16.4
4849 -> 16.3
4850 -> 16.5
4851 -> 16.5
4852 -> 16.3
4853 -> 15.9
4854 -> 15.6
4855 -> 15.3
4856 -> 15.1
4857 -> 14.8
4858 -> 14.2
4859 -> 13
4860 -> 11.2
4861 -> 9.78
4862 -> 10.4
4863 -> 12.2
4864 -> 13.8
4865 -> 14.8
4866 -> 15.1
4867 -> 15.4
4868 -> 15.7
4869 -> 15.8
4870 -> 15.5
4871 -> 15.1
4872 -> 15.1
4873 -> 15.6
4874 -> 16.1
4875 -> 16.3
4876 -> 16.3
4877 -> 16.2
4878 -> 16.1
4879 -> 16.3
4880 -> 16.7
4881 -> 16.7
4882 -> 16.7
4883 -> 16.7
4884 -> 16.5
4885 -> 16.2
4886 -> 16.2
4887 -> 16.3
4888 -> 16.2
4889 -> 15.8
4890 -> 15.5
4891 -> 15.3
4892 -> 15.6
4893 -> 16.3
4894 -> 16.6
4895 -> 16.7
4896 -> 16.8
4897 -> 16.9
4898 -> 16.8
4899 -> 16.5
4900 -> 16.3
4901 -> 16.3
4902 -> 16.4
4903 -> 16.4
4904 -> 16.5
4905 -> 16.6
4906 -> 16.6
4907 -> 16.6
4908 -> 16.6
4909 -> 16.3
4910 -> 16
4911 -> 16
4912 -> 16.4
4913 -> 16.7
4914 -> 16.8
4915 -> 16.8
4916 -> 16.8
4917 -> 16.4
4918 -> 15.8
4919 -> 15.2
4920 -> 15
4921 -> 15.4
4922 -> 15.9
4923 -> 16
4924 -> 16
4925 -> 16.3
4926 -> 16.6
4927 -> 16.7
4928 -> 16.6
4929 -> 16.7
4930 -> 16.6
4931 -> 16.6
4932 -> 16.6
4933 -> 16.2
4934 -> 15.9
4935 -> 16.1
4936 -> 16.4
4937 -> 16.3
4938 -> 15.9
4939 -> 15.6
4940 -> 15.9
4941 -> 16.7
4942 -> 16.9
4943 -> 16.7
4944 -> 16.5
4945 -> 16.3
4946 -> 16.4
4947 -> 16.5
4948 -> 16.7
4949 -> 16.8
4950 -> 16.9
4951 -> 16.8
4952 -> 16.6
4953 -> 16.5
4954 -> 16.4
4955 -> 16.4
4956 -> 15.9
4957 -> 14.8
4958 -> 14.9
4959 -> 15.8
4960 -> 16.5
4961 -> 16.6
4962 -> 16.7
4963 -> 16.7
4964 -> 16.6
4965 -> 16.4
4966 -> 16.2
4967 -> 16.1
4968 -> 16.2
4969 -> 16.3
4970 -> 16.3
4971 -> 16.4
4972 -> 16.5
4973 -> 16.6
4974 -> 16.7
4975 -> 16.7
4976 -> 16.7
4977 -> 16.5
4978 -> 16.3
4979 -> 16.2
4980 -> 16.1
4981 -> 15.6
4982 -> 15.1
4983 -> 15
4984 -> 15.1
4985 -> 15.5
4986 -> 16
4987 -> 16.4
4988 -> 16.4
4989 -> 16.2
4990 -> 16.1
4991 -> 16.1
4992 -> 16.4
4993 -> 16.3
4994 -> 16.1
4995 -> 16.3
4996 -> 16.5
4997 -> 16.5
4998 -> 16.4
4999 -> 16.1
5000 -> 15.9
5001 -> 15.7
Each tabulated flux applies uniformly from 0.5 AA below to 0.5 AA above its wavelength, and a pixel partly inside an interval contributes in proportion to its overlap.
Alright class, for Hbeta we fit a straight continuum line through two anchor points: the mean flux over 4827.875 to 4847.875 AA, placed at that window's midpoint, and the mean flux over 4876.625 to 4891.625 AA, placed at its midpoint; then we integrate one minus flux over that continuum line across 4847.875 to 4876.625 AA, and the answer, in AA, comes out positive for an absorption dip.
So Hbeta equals 2.90 AA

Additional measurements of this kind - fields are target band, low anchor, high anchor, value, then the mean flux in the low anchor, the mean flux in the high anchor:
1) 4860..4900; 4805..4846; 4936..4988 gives 2.5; 16.9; 16.2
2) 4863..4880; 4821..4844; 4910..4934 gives 1.1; 16.8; 16.3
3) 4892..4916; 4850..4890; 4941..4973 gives -1.3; 15.2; 16.4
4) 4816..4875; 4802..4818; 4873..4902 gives 2.7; 16.9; 16.3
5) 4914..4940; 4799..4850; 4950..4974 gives 0.4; 16.8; 16.3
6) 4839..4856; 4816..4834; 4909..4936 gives 0.4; 16.9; 16.2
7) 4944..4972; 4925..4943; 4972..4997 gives -0.1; 16.4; 16.1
